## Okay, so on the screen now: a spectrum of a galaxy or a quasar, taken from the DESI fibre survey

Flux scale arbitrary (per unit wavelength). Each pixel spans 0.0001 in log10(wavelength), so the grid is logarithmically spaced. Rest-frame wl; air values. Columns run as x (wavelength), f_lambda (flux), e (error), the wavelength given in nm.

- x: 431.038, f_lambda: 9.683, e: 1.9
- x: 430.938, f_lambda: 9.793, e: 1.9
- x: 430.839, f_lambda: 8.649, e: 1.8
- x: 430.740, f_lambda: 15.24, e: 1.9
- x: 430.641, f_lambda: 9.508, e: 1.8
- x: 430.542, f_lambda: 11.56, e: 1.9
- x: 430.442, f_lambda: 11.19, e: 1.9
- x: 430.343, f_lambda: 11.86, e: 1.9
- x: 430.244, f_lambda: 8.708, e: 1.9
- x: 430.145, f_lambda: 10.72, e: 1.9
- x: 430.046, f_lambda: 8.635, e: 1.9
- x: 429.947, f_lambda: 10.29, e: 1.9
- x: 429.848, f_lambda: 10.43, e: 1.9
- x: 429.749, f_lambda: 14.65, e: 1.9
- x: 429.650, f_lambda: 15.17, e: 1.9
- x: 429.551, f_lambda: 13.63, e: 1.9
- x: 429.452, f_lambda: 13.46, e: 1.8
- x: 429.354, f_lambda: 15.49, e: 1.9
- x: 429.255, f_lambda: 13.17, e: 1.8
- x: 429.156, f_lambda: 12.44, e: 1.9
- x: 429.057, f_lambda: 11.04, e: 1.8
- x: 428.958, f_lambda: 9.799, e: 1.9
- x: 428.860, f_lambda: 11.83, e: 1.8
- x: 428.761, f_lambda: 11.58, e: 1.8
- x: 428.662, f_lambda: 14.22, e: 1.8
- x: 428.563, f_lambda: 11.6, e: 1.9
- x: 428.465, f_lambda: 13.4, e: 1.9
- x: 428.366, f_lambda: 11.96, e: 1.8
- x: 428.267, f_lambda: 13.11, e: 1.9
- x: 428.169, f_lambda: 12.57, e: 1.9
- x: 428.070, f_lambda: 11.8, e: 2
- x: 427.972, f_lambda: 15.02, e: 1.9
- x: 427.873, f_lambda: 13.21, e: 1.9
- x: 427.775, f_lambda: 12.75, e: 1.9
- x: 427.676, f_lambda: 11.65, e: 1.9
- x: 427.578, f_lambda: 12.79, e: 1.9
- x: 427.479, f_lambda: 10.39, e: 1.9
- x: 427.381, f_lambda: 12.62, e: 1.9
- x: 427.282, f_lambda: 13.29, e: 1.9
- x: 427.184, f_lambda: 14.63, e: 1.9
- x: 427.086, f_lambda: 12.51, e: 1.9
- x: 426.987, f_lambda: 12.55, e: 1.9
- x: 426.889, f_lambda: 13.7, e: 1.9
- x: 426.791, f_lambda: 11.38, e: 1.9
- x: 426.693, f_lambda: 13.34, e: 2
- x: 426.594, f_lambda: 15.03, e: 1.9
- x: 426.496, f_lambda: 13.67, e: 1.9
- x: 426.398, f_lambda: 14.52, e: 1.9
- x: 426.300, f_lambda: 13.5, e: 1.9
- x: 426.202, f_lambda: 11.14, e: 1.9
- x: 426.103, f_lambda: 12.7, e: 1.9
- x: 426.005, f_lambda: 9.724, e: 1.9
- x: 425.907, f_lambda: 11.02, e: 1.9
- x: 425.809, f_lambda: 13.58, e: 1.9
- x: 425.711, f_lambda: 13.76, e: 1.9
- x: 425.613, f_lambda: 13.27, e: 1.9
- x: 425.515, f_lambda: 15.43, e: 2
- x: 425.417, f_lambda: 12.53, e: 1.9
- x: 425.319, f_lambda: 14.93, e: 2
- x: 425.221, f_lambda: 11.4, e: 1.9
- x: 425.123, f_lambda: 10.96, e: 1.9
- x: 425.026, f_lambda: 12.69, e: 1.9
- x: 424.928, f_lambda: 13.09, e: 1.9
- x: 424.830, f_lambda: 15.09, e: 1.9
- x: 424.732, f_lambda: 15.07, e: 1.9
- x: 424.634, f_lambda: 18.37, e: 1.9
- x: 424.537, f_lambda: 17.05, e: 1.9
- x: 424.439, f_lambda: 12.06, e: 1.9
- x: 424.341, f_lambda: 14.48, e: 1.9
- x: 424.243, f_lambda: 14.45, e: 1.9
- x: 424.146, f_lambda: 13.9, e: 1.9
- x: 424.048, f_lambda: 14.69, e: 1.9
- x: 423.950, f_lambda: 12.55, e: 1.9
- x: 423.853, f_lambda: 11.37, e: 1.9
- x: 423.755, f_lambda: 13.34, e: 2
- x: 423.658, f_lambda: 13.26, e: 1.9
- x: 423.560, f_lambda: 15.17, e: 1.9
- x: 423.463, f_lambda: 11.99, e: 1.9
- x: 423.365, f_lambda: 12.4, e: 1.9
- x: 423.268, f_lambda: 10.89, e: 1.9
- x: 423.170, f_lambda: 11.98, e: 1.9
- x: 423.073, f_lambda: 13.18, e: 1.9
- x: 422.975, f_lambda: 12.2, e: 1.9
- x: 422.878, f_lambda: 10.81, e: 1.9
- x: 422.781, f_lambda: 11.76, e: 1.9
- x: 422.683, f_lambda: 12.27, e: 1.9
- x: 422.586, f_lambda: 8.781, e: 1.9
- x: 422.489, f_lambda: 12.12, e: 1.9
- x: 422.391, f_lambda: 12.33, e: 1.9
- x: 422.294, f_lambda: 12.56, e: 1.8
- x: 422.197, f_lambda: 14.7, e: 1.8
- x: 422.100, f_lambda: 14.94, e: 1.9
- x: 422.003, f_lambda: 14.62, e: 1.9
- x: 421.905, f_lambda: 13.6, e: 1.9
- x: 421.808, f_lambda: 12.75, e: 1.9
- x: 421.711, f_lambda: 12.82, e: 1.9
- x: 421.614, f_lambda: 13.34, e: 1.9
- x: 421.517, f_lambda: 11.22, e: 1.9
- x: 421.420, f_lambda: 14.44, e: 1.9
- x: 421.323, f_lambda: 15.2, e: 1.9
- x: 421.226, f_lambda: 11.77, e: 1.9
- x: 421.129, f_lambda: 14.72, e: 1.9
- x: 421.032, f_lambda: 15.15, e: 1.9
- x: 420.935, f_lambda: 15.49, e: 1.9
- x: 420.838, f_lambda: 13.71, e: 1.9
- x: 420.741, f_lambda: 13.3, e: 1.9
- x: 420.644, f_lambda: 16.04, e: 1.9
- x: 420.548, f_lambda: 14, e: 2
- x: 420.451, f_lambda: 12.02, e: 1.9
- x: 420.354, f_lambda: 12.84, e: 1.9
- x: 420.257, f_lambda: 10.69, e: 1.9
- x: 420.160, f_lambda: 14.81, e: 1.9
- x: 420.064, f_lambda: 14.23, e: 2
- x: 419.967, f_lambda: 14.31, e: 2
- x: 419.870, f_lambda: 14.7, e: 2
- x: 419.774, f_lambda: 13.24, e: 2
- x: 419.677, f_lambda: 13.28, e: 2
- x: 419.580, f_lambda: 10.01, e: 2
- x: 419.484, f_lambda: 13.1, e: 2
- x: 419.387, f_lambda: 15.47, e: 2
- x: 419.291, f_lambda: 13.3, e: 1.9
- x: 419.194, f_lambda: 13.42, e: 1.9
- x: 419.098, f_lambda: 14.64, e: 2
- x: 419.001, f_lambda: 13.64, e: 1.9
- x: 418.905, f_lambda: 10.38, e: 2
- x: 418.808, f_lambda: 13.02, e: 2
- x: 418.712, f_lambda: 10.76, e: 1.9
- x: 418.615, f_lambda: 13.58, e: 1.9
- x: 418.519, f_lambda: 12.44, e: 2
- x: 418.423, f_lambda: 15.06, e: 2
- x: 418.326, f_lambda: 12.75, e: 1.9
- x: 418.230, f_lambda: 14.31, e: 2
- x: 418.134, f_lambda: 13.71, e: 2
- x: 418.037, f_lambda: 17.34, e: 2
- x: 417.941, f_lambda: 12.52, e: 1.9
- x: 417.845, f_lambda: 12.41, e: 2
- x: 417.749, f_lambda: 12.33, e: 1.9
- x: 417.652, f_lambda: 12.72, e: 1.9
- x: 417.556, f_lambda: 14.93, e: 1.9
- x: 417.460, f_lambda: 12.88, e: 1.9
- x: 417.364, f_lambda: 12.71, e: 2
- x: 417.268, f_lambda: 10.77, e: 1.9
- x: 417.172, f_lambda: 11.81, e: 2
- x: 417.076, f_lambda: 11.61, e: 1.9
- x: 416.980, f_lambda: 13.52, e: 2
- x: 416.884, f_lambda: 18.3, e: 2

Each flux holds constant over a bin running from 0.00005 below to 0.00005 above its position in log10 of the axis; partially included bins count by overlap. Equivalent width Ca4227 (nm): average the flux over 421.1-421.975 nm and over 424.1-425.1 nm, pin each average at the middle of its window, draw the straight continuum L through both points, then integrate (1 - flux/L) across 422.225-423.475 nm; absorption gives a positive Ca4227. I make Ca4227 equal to 0.181 nm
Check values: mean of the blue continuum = 13.3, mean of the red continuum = 14.5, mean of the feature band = 11.8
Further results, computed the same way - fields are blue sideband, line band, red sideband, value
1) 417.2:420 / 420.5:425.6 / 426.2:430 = -0.145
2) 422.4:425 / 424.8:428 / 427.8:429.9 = 0.011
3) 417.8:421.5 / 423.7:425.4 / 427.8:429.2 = -0.119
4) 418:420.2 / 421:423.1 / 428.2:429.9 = 0.055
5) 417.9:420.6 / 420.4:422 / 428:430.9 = -0.080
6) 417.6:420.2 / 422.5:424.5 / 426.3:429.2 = 0.067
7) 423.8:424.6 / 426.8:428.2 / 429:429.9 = 0.073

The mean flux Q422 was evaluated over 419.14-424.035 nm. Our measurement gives 13.1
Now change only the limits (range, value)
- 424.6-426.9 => 13.3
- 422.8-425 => 13.5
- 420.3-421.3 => 13.9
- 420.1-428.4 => 13.2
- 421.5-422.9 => 12.6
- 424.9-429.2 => 12.7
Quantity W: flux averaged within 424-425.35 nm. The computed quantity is 14.2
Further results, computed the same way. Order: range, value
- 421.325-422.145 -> 13.6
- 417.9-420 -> 13.4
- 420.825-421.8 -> 13.7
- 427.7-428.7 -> 12.9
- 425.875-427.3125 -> 12.9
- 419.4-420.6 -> 13.2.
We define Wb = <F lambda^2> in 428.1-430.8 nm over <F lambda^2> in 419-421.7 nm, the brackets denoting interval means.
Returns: 0.93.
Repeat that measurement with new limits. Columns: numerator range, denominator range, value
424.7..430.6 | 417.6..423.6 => 0.99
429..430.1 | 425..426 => 1.00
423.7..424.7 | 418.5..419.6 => 1.13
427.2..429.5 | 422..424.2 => 1.02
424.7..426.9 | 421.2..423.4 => 1.05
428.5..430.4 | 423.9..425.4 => 0.88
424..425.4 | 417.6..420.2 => 1.08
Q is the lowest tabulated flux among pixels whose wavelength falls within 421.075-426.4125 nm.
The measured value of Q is 8.781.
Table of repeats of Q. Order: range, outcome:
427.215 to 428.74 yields 10.39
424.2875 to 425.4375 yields 10.96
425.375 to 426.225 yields 9.724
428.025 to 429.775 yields 9.799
